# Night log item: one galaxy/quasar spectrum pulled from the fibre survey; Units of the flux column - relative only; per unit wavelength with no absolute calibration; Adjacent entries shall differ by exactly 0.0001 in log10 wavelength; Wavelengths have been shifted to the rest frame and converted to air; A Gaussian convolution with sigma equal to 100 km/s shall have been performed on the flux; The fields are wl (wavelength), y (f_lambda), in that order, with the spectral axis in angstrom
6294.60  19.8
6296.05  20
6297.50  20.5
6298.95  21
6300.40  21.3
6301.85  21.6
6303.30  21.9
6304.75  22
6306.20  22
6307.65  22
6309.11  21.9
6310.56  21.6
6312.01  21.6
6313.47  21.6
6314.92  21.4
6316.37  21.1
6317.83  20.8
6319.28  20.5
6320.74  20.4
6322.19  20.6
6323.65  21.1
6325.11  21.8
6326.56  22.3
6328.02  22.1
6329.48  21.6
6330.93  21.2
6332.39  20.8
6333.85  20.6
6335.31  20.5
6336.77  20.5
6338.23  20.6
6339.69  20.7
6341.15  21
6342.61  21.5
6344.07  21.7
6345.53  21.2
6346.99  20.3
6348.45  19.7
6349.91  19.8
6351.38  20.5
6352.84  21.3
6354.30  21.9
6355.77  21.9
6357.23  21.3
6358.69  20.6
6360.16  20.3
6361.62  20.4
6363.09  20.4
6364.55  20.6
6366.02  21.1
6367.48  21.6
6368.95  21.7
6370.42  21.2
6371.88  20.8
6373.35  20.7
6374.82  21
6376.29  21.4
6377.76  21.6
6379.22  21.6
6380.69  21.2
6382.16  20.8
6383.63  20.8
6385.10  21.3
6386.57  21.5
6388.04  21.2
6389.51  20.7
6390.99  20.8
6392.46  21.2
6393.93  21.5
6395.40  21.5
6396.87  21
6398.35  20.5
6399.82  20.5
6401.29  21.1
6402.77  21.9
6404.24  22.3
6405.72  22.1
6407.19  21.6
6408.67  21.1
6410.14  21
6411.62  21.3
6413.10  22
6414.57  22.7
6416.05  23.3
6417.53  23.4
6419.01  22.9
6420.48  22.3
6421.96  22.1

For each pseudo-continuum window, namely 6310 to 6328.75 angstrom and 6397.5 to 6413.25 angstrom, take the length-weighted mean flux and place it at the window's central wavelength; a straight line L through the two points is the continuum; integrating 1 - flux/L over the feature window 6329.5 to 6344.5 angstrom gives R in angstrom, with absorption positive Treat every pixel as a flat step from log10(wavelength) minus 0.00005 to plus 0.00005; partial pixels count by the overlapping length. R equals 0.3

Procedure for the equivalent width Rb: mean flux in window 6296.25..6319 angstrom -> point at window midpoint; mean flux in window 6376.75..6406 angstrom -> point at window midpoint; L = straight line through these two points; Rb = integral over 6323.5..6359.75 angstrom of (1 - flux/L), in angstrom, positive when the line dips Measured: 0.5 angstrom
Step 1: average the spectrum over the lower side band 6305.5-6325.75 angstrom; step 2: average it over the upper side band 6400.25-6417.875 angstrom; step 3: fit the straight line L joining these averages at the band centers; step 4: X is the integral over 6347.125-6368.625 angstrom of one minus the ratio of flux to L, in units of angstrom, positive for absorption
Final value 0.8 angstrom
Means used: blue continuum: 21.3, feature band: 20.8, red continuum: 21.9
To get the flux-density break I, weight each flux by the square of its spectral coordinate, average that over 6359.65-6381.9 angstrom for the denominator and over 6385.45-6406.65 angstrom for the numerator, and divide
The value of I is 1.02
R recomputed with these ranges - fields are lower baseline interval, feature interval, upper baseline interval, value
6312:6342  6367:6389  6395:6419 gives 0.3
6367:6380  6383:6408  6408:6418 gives 0.5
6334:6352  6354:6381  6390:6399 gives -0.3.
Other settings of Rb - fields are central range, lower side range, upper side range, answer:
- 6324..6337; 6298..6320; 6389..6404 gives 0.1 angstrom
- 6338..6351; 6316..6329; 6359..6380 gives 0.2 angstrom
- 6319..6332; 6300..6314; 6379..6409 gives 0.2 angstrom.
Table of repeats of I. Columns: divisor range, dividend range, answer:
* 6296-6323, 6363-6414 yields 1.02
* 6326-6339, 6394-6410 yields 1.03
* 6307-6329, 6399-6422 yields 1.06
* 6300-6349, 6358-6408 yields 1.01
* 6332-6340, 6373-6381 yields 1.05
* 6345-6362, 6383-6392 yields 1.02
